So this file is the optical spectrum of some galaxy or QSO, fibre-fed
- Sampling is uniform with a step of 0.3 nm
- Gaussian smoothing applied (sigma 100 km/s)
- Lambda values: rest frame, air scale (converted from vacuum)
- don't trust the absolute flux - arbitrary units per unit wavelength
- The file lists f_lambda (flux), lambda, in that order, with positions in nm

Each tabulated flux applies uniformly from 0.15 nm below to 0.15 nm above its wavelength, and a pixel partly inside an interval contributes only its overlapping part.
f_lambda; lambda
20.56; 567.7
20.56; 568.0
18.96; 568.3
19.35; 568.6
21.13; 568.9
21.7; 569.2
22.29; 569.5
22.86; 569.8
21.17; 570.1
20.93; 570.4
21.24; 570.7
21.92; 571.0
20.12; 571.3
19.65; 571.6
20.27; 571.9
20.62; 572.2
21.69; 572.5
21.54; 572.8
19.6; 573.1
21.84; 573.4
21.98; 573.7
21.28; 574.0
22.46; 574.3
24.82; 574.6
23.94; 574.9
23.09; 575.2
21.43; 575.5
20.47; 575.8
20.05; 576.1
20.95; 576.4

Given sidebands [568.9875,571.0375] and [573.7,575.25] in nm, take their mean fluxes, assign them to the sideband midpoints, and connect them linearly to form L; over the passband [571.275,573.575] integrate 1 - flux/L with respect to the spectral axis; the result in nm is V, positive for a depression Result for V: 0.174 nm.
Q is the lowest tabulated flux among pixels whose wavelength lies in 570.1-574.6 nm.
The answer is 19.6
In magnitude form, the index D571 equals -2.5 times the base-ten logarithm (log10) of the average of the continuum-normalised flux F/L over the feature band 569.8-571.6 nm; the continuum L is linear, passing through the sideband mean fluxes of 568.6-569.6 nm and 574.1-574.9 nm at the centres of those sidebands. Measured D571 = 0.04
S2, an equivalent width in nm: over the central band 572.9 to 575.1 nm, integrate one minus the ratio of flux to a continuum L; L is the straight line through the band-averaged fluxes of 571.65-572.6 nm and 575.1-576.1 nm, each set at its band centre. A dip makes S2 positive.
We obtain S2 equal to -0.13 nm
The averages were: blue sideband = 20.7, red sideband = 21.4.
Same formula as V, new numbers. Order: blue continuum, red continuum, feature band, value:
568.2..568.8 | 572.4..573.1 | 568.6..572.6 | -0.18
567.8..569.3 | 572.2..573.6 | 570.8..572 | 0.02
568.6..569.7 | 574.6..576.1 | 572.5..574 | 0.05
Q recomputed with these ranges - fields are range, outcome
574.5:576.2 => 20.05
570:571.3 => 20.12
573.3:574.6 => 21.28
